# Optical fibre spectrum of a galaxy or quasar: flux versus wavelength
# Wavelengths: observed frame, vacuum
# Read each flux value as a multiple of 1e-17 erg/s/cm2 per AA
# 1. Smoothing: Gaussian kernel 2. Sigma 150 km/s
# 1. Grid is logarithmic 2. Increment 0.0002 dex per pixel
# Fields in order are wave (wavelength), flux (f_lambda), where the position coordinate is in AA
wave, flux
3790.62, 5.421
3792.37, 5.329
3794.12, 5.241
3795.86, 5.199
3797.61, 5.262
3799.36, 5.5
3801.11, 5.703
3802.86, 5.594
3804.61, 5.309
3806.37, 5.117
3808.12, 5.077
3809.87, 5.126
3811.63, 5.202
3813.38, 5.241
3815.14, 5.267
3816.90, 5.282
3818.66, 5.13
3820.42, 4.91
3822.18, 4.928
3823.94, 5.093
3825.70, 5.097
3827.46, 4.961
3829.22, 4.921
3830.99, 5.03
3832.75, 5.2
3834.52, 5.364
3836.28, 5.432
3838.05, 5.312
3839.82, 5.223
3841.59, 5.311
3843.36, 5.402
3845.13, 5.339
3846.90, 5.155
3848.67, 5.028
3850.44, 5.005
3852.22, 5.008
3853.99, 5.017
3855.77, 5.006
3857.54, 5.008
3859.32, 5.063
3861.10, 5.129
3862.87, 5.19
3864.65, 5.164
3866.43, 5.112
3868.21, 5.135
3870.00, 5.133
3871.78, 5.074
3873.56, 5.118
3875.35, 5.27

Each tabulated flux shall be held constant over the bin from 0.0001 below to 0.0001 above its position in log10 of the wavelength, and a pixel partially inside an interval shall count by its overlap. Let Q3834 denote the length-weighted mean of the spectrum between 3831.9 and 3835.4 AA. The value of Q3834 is 5.28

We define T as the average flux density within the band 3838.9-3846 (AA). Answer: 5.32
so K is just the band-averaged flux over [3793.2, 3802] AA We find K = 5.38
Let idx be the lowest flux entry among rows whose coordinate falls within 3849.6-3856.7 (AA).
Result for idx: 5.005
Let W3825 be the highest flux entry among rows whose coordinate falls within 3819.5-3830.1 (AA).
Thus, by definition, 5.097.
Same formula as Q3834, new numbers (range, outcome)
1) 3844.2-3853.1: 5.11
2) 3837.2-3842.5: 5.28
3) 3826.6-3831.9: 4.97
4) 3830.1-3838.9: 5.27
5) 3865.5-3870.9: 5.12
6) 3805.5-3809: 5.11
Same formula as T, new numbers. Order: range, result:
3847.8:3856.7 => 5.01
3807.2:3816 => 5.18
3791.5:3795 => 5.29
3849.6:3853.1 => 5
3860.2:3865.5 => 5.17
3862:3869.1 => 5.15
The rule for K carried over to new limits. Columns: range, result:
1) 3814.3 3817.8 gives 5.27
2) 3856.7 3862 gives 5.07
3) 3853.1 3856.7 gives 5.02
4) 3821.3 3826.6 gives 5.04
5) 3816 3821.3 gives 5.1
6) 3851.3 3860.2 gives 5.02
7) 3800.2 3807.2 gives 5.43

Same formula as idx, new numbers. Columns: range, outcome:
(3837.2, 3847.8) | 5.155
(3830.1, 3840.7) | 5.03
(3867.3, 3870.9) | 5.133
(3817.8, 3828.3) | 4.91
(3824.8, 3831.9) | 4.921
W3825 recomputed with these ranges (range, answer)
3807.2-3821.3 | 5.282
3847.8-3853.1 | 5.028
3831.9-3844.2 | 5.432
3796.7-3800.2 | 5.5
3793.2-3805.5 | 5.703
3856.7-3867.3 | 5.19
